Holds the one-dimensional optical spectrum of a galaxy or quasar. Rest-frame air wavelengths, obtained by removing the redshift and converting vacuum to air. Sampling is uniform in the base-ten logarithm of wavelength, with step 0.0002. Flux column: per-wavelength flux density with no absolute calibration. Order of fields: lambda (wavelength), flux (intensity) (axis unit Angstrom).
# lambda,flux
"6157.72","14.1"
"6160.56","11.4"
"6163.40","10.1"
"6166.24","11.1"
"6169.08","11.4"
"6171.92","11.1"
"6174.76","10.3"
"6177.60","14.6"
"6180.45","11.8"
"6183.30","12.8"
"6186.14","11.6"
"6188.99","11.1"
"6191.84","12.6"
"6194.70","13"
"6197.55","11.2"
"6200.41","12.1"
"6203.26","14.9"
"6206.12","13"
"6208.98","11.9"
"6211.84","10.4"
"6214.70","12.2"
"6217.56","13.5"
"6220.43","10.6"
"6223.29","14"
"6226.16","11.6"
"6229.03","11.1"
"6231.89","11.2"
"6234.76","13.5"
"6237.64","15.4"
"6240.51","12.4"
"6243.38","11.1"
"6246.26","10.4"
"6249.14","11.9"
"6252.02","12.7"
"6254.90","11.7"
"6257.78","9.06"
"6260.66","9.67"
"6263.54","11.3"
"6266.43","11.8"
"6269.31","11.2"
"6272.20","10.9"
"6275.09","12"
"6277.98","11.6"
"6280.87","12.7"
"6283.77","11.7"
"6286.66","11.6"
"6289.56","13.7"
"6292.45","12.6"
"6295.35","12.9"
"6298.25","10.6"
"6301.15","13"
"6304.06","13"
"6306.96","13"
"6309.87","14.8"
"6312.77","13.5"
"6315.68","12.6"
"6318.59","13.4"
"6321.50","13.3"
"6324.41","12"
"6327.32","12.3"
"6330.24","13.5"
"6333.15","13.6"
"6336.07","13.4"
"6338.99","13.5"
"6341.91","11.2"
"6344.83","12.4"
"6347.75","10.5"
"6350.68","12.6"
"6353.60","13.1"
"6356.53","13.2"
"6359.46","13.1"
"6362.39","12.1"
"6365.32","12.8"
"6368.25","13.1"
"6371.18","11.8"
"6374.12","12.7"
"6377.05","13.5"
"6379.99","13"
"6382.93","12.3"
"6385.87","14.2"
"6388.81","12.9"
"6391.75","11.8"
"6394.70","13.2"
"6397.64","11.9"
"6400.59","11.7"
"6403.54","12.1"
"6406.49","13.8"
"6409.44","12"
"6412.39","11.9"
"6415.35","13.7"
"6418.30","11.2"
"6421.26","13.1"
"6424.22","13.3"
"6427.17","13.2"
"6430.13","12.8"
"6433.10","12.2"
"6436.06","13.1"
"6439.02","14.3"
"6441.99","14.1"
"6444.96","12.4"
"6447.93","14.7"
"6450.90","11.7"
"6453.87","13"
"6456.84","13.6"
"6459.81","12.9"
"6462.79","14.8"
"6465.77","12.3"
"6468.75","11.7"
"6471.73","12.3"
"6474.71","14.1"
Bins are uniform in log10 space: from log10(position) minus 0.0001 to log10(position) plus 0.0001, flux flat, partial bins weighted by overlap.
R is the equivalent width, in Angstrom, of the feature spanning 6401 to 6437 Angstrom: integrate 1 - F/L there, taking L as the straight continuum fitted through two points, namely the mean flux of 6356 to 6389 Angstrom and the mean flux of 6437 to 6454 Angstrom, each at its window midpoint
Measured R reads 1.5 Angstrom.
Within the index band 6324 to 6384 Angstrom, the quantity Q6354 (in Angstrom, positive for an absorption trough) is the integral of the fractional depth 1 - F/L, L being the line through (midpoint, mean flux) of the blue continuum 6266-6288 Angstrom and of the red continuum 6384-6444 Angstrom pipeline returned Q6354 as -1.7 Angstrom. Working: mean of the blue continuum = 11.7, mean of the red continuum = 12.8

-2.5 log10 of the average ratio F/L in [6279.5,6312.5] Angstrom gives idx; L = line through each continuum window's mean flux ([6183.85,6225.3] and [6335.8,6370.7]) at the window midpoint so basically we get -0.02 mag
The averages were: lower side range 12.3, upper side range 12.5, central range 12.7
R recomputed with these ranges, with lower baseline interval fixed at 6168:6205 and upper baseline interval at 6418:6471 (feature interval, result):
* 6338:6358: 0.64 Angstrom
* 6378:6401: 0.33 Angstrom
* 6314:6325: -0.23 Angstrom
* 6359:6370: 0.06 Angstrom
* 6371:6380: -0.01 Angstrom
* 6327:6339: -0.60 Angstrom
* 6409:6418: 0.37 Angstrom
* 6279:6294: 0.12 Angstrom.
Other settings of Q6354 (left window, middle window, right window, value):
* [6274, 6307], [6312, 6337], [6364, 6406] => -1.2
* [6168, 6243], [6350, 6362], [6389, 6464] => -0.2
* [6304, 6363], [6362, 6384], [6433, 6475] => 0.4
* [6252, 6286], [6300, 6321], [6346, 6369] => -2.5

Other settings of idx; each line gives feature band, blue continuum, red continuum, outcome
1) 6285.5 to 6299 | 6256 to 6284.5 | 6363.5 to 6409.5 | -0.08 mag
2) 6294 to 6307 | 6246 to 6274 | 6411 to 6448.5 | -0.08 mag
